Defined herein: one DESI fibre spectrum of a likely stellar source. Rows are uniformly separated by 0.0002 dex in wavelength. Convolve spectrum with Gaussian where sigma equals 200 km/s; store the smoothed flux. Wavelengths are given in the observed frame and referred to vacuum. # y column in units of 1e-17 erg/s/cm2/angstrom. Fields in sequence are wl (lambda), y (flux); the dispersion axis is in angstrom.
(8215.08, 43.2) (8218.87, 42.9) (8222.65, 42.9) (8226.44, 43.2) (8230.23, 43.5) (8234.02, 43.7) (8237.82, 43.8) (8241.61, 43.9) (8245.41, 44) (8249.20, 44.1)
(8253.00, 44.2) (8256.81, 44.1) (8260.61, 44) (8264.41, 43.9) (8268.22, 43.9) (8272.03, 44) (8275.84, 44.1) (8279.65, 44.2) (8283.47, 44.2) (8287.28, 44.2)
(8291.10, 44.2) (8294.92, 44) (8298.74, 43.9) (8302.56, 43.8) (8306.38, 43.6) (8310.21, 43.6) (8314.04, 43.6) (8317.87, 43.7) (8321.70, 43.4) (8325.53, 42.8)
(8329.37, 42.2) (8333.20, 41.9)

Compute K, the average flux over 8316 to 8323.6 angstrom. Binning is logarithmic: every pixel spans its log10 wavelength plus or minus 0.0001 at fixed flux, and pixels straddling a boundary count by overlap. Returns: 43.6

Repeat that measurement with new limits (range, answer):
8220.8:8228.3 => 43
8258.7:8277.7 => 44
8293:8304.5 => 43.9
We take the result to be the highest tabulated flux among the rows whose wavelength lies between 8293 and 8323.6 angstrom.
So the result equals 44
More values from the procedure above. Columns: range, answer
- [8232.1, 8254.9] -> 44.2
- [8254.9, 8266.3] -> 44.1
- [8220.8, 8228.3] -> 43.2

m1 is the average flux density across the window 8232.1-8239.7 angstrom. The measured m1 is 43.7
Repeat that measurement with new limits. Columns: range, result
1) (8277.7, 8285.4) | 44.2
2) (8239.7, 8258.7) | 44.1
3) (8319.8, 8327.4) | 43.1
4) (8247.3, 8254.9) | 44.2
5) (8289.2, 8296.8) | 44.1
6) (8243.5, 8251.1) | 44.1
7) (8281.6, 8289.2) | 44.2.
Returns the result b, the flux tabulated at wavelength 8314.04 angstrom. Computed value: 43.6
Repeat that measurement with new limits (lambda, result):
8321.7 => 43.4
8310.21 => 43.6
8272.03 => 44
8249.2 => 44.1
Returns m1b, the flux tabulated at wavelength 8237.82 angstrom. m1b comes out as 43.8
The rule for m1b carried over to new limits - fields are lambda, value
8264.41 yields 43.9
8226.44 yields 43.2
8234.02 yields 43.7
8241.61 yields 43.9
